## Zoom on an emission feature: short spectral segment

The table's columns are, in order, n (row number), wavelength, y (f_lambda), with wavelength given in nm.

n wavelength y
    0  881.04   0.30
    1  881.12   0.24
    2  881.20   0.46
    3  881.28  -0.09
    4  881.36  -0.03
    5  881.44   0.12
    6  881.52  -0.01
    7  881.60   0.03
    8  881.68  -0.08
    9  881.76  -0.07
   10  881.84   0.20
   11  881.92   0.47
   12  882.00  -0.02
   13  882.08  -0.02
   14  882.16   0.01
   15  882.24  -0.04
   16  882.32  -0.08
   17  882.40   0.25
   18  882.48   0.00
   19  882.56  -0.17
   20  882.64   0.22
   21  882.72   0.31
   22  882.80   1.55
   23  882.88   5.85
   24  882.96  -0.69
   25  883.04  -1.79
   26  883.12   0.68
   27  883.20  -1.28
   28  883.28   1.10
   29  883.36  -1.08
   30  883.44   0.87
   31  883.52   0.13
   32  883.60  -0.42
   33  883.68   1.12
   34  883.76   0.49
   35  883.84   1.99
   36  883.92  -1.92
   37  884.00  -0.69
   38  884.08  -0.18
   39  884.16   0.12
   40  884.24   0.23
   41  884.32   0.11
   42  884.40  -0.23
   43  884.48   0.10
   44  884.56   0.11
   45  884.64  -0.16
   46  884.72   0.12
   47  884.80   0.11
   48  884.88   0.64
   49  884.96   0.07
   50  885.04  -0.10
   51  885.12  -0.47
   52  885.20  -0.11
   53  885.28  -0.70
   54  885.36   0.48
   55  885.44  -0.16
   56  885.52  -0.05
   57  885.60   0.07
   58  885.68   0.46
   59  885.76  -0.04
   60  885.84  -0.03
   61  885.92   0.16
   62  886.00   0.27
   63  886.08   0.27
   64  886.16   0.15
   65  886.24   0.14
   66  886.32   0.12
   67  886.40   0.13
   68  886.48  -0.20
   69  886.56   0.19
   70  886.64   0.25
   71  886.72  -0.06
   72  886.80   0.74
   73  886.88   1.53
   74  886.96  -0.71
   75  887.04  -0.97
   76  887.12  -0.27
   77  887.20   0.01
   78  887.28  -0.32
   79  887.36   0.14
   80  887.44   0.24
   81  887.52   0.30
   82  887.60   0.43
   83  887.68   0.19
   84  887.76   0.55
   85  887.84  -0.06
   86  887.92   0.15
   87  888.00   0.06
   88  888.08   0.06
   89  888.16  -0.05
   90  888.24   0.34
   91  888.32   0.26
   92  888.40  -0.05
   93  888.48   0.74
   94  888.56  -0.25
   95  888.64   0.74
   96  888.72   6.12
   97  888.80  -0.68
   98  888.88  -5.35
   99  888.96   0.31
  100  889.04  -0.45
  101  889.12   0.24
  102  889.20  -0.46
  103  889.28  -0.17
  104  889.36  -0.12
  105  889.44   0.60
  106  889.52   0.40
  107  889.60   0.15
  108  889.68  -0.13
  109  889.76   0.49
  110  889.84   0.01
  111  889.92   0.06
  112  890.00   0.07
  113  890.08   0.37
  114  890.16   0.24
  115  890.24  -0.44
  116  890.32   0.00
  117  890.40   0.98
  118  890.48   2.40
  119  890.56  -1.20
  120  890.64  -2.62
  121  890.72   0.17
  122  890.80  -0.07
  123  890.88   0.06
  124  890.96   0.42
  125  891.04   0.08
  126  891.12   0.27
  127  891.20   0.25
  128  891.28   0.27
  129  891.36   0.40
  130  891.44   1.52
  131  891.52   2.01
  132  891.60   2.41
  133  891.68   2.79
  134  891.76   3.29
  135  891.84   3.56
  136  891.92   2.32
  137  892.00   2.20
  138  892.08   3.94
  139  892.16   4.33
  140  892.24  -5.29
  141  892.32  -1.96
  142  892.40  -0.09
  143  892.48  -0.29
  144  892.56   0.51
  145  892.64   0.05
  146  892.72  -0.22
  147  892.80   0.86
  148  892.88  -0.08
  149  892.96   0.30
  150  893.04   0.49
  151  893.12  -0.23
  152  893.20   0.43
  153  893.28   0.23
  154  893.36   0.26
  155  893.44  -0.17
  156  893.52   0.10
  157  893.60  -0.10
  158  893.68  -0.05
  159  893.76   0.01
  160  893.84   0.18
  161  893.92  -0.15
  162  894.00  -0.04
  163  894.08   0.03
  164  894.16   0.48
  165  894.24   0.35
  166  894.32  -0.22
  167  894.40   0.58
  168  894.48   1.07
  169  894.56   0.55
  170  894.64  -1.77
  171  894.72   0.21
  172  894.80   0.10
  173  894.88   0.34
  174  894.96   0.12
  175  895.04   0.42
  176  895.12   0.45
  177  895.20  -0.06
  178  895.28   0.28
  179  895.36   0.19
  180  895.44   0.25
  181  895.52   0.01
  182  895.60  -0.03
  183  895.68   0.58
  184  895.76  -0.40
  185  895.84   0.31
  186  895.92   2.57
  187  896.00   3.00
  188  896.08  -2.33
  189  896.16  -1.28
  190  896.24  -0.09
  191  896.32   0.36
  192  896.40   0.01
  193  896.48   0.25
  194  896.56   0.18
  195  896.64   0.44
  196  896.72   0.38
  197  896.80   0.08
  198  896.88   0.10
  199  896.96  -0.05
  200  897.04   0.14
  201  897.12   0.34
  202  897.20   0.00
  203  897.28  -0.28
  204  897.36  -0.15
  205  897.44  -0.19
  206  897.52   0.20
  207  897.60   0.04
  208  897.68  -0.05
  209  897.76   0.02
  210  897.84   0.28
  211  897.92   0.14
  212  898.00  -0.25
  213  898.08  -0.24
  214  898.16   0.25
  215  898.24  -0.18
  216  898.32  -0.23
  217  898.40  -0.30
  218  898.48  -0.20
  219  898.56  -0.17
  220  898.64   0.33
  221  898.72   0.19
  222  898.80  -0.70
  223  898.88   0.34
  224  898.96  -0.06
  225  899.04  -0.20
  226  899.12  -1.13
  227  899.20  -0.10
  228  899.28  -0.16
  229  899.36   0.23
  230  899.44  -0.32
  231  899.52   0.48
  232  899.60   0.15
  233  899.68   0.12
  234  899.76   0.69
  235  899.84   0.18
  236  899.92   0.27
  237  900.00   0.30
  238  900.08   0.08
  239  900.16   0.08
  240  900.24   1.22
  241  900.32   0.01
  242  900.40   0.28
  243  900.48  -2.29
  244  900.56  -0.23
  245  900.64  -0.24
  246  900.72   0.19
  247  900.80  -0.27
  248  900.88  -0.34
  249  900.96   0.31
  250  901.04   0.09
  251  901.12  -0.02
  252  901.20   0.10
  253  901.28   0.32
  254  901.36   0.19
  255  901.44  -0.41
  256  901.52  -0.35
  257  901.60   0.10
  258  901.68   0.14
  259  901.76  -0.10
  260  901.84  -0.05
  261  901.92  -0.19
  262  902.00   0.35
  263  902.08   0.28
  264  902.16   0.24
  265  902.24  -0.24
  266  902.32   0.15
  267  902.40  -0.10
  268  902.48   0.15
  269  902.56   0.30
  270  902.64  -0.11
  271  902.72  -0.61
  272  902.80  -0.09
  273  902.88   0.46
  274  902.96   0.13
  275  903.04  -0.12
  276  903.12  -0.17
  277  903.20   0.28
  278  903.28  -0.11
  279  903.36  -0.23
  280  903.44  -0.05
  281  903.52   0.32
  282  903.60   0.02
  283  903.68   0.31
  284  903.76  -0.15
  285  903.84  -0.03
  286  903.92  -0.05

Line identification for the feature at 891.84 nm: H-beta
